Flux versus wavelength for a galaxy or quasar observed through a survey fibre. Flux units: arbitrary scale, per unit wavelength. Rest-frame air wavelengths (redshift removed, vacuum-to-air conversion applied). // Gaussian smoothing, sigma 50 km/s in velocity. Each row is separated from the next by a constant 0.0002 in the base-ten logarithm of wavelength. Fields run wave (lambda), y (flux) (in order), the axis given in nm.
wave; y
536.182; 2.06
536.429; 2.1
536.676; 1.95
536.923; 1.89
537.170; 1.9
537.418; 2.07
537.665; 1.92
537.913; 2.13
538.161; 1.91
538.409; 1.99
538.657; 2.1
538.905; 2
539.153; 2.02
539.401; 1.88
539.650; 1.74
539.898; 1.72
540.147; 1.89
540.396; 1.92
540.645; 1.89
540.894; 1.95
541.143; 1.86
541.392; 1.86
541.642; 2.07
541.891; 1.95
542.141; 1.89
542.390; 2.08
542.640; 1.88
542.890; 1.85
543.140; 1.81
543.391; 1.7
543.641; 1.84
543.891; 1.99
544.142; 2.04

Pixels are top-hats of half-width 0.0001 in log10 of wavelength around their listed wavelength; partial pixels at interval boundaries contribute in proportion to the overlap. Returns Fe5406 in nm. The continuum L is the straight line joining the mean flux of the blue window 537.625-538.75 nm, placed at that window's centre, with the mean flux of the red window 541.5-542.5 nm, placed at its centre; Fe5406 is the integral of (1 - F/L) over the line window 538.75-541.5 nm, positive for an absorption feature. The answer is 0.16 nm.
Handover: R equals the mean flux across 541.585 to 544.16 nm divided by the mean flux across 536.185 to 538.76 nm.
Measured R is 0.96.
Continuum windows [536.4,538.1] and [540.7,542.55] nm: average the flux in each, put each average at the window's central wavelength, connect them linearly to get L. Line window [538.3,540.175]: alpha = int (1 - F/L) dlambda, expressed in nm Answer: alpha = 0.05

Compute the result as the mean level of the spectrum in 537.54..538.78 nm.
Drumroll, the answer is 2.01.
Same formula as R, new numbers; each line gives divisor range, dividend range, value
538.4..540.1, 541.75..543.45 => 0.99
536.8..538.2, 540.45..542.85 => 0.98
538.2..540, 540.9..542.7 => 1.01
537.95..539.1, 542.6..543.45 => 0.90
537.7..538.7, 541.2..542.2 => 0.96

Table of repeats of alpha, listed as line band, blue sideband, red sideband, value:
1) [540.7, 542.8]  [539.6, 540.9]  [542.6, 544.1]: -0.10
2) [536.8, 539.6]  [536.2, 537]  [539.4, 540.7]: -0.08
